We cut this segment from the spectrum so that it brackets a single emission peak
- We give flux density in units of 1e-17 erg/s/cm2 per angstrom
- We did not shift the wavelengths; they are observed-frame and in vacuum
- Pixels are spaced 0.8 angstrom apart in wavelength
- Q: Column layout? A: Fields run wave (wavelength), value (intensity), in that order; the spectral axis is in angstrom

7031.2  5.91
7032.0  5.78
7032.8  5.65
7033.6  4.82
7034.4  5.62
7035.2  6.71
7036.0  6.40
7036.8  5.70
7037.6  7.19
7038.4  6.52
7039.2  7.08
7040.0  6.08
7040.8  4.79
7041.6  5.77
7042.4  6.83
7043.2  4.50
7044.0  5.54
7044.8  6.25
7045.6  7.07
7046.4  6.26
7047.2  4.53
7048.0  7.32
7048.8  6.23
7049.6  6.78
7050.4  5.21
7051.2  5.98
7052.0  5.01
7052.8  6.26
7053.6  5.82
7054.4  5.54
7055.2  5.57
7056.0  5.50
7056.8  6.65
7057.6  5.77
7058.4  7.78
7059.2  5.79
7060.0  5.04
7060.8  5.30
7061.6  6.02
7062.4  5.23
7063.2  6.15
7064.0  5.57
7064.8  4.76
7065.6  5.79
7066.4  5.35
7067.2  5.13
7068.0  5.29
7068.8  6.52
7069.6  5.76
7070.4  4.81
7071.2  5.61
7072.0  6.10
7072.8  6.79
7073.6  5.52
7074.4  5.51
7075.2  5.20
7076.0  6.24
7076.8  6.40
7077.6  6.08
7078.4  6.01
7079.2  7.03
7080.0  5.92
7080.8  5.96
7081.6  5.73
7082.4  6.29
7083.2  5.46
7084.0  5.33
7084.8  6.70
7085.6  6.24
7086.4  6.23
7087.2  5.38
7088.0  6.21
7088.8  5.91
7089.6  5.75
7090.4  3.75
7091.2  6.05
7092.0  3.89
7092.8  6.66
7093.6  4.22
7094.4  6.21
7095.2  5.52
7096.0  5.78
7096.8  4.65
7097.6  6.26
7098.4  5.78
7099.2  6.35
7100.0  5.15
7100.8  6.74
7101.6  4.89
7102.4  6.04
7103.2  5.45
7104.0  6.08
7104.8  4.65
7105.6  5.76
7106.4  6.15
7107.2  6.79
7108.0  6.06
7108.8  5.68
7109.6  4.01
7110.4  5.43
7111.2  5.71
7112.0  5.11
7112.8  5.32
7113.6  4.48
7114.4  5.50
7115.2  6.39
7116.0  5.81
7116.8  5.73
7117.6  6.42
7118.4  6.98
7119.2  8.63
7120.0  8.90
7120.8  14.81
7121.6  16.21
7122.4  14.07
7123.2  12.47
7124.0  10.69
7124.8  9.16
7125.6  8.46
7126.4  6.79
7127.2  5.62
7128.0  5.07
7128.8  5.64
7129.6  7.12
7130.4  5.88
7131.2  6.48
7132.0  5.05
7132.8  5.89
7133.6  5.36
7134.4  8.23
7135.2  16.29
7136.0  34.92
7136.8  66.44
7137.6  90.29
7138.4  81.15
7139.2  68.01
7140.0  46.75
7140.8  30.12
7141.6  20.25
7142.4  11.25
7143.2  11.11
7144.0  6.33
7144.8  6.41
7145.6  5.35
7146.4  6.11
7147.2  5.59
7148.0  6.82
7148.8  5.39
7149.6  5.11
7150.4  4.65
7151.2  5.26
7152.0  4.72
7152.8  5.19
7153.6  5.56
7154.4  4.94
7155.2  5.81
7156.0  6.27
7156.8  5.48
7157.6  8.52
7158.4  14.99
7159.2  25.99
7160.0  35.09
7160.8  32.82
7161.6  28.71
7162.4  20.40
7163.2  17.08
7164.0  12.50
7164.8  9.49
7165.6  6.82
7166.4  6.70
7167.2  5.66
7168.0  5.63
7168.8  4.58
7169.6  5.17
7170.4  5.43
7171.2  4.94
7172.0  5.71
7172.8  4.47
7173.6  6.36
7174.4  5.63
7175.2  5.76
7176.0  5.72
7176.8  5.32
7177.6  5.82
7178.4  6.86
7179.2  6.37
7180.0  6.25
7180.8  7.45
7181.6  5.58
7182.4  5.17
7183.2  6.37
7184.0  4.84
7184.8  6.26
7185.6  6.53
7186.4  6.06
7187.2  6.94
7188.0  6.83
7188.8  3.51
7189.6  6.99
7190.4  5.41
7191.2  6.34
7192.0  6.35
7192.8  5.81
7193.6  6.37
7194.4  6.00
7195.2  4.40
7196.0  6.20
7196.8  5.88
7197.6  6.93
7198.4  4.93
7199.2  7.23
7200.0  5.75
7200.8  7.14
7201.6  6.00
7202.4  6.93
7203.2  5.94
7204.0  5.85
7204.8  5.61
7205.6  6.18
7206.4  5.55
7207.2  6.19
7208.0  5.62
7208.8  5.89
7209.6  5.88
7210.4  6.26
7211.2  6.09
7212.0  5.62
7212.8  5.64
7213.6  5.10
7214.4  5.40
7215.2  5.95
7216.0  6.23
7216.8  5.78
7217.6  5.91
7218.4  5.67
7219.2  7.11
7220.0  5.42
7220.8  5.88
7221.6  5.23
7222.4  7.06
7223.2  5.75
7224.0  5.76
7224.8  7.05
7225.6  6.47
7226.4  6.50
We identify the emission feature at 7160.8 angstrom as [N II] 6583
